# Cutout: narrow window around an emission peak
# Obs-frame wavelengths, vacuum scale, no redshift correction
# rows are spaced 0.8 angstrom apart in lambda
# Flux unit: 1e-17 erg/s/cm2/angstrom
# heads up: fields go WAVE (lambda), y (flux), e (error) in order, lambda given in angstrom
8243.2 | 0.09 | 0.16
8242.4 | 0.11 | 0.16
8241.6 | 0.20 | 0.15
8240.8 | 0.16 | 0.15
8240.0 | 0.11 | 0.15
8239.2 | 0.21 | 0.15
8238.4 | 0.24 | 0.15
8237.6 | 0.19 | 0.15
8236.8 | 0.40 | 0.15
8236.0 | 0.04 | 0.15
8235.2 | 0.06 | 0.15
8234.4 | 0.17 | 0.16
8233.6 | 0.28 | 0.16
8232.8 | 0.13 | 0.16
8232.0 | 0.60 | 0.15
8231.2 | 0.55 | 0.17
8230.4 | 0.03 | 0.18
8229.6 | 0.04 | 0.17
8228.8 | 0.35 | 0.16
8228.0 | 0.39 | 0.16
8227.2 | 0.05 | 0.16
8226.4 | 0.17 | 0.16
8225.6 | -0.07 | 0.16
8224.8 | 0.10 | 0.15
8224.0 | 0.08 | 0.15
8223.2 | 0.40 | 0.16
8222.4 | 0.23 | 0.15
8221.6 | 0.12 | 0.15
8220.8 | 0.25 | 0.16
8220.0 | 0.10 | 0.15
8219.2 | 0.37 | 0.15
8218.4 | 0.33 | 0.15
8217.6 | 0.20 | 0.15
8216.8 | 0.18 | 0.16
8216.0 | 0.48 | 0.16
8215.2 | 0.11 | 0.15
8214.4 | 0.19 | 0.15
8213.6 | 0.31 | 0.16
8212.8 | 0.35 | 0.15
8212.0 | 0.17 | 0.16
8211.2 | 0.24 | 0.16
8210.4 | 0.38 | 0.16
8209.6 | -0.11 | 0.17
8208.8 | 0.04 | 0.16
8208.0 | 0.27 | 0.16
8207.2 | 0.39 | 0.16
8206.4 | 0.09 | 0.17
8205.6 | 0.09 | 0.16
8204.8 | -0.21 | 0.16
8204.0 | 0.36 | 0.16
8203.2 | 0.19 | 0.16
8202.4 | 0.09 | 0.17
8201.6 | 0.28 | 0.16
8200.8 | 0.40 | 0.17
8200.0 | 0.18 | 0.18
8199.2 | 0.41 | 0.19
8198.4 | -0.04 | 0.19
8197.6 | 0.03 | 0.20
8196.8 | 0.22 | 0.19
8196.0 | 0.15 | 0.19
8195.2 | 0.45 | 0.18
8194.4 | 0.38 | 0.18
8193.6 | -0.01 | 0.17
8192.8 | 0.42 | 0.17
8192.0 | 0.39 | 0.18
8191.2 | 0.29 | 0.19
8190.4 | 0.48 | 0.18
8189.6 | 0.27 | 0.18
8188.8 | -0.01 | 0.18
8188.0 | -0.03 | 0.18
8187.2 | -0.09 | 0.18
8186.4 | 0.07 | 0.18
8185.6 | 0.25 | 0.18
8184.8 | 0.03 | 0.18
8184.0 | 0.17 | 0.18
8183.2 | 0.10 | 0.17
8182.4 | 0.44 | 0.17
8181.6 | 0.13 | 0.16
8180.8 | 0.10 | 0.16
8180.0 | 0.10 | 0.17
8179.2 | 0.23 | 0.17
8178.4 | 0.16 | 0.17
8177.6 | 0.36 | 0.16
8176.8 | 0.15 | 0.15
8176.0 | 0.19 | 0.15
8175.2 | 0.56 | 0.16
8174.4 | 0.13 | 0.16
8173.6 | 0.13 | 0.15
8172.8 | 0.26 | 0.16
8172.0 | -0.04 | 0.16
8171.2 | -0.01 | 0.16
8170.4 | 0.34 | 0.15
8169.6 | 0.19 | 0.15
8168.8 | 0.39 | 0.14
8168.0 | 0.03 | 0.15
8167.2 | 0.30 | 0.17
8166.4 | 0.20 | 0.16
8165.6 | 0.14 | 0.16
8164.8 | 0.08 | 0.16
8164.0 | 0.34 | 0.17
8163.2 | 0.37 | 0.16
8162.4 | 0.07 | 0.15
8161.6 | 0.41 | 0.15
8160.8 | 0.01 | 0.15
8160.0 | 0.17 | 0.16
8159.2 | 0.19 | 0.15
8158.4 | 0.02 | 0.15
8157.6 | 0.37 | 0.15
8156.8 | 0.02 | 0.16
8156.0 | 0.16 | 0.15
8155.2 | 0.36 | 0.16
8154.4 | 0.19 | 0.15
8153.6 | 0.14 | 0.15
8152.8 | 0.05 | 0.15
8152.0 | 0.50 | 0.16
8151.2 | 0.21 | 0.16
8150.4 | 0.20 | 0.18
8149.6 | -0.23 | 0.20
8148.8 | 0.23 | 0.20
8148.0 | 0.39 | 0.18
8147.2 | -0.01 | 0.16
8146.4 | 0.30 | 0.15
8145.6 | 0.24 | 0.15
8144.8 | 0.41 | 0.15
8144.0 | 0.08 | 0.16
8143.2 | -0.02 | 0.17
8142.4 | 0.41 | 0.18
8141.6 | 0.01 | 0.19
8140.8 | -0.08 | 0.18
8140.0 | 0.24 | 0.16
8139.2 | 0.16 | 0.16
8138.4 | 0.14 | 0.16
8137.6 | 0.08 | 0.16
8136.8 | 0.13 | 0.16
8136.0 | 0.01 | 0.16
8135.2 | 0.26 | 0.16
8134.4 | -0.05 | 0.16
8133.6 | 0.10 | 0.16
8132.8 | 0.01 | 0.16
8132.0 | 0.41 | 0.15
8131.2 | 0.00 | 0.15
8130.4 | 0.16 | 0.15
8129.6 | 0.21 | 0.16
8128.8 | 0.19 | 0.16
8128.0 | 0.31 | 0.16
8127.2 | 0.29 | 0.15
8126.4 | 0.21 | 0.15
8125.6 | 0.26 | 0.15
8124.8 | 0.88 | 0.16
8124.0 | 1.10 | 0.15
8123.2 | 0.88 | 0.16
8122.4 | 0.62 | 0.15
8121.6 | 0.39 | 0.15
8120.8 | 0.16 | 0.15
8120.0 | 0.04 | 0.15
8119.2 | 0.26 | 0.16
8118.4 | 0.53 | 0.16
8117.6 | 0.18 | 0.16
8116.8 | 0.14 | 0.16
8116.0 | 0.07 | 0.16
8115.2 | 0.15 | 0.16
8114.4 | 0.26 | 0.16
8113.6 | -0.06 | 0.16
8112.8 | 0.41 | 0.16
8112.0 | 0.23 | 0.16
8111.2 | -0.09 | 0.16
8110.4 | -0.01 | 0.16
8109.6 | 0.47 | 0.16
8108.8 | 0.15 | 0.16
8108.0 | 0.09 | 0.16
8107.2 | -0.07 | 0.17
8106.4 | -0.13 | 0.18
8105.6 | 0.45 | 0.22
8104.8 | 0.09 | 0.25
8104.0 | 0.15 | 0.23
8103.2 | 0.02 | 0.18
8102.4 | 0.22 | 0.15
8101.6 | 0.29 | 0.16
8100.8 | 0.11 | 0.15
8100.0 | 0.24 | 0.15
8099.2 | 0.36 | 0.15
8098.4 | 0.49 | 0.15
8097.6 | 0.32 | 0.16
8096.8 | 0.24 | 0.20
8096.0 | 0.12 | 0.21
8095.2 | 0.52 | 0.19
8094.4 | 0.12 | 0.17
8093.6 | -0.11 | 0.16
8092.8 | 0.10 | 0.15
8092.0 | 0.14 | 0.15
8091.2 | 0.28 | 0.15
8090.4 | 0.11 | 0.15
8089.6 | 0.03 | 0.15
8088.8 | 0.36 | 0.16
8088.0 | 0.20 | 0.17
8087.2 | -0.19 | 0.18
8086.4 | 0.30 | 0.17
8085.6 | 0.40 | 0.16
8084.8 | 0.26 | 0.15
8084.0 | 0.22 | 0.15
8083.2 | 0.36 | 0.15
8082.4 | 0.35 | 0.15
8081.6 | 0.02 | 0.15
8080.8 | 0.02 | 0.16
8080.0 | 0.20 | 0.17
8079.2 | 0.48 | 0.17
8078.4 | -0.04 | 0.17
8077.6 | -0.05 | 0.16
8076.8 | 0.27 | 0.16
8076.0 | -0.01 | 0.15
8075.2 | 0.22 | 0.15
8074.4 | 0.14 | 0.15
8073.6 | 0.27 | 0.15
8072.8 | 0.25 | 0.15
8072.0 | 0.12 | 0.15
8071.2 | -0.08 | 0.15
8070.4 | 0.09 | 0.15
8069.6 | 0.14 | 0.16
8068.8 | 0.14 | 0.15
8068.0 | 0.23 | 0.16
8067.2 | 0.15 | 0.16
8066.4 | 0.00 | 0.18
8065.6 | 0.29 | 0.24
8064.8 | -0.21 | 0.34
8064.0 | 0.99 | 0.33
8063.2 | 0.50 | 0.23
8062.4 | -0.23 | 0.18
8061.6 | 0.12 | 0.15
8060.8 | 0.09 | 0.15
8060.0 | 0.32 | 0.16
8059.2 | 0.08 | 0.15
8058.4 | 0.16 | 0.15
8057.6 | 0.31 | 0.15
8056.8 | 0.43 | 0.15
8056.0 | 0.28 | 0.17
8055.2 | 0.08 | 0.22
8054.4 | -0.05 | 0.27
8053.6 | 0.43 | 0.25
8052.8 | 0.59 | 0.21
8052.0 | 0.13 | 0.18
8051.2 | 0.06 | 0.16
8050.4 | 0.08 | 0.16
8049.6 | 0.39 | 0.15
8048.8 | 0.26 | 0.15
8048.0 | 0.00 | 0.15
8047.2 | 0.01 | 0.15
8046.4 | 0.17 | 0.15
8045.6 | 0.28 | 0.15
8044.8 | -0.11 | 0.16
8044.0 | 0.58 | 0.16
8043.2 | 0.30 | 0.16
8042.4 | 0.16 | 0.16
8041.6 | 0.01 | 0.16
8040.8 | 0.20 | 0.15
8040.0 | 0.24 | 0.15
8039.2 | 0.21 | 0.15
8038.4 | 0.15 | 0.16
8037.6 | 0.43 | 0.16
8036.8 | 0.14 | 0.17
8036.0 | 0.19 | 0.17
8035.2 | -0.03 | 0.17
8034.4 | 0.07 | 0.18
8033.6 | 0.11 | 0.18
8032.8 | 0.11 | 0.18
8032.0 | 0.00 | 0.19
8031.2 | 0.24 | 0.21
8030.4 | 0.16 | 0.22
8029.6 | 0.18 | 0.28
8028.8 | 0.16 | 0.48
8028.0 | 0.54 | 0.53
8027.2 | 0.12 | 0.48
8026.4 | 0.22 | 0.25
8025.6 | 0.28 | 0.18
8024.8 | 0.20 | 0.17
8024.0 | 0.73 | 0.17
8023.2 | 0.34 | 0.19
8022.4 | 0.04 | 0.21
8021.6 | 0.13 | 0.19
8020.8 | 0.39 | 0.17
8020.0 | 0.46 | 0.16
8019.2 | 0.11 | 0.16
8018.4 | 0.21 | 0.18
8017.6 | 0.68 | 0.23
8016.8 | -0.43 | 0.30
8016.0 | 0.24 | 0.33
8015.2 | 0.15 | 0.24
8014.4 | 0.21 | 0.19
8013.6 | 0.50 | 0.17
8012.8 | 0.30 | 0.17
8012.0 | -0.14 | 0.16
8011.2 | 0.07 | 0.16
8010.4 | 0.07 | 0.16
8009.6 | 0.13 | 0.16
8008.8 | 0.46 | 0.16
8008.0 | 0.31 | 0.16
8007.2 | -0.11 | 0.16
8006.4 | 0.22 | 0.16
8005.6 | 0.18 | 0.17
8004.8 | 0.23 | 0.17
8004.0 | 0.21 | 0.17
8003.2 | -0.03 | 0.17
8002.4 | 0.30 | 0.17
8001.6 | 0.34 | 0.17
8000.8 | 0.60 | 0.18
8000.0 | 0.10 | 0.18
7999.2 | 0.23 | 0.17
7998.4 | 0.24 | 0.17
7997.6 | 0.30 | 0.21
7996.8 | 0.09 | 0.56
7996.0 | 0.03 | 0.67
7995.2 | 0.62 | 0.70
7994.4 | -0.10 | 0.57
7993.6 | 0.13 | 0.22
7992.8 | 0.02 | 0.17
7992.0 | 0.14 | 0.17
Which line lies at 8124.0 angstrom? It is H-beta 4861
